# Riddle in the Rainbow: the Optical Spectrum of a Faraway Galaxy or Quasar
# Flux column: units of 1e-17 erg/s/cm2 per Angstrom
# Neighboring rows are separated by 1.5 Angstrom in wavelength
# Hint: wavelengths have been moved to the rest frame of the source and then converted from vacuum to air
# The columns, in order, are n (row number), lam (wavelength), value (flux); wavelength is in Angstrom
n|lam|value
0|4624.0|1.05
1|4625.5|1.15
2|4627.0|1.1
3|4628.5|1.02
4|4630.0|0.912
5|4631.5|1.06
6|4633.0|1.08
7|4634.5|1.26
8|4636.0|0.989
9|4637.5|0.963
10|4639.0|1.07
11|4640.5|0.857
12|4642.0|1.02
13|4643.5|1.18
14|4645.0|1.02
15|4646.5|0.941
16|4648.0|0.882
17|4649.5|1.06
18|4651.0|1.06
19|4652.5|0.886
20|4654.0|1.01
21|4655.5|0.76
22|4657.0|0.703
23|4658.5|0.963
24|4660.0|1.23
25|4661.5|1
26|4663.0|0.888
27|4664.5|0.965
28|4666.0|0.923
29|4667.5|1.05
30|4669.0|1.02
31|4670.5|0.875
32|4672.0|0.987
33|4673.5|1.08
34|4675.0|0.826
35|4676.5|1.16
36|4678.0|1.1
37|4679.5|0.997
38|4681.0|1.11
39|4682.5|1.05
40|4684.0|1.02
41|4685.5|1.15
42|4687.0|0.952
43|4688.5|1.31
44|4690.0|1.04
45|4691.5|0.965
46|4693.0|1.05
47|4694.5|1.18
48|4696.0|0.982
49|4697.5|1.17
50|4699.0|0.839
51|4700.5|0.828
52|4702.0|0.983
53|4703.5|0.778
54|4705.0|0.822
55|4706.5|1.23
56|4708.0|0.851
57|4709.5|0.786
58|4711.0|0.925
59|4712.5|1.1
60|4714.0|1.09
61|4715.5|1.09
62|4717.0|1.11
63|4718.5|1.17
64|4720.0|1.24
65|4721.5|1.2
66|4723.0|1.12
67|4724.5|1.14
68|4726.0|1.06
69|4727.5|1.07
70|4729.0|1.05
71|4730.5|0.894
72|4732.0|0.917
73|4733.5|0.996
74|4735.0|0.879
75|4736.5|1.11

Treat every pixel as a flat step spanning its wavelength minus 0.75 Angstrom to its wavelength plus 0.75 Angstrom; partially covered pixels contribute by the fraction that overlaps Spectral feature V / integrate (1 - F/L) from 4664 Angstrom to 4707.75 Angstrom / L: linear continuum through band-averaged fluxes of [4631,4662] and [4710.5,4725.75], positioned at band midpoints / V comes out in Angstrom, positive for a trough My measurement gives 2.11 Angstrom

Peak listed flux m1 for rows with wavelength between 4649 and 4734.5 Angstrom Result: 1.31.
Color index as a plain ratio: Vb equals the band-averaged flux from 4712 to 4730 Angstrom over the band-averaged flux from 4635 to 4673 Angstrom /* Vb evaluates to 1.1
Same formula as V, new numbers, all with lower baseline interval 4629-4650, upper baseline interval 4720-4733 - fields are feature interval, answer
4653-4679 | 1.56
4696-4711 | 1.85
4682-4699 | -0.35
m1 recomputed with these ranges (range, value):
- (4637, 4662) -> 1.23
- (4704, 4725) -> 1.24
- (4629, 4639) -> 1.26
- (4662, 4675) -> 1.08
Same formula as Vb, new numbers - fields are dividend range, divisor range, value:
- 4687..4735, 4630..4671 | 1.04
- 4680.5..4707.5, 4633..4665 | 1.04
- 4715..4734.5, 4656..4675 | 1.12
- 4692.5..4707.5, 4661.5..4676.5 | 1.01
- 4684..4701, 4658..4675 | 1.05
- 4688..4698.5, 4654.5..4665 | 1.17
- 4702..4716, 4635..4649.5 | 0.96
